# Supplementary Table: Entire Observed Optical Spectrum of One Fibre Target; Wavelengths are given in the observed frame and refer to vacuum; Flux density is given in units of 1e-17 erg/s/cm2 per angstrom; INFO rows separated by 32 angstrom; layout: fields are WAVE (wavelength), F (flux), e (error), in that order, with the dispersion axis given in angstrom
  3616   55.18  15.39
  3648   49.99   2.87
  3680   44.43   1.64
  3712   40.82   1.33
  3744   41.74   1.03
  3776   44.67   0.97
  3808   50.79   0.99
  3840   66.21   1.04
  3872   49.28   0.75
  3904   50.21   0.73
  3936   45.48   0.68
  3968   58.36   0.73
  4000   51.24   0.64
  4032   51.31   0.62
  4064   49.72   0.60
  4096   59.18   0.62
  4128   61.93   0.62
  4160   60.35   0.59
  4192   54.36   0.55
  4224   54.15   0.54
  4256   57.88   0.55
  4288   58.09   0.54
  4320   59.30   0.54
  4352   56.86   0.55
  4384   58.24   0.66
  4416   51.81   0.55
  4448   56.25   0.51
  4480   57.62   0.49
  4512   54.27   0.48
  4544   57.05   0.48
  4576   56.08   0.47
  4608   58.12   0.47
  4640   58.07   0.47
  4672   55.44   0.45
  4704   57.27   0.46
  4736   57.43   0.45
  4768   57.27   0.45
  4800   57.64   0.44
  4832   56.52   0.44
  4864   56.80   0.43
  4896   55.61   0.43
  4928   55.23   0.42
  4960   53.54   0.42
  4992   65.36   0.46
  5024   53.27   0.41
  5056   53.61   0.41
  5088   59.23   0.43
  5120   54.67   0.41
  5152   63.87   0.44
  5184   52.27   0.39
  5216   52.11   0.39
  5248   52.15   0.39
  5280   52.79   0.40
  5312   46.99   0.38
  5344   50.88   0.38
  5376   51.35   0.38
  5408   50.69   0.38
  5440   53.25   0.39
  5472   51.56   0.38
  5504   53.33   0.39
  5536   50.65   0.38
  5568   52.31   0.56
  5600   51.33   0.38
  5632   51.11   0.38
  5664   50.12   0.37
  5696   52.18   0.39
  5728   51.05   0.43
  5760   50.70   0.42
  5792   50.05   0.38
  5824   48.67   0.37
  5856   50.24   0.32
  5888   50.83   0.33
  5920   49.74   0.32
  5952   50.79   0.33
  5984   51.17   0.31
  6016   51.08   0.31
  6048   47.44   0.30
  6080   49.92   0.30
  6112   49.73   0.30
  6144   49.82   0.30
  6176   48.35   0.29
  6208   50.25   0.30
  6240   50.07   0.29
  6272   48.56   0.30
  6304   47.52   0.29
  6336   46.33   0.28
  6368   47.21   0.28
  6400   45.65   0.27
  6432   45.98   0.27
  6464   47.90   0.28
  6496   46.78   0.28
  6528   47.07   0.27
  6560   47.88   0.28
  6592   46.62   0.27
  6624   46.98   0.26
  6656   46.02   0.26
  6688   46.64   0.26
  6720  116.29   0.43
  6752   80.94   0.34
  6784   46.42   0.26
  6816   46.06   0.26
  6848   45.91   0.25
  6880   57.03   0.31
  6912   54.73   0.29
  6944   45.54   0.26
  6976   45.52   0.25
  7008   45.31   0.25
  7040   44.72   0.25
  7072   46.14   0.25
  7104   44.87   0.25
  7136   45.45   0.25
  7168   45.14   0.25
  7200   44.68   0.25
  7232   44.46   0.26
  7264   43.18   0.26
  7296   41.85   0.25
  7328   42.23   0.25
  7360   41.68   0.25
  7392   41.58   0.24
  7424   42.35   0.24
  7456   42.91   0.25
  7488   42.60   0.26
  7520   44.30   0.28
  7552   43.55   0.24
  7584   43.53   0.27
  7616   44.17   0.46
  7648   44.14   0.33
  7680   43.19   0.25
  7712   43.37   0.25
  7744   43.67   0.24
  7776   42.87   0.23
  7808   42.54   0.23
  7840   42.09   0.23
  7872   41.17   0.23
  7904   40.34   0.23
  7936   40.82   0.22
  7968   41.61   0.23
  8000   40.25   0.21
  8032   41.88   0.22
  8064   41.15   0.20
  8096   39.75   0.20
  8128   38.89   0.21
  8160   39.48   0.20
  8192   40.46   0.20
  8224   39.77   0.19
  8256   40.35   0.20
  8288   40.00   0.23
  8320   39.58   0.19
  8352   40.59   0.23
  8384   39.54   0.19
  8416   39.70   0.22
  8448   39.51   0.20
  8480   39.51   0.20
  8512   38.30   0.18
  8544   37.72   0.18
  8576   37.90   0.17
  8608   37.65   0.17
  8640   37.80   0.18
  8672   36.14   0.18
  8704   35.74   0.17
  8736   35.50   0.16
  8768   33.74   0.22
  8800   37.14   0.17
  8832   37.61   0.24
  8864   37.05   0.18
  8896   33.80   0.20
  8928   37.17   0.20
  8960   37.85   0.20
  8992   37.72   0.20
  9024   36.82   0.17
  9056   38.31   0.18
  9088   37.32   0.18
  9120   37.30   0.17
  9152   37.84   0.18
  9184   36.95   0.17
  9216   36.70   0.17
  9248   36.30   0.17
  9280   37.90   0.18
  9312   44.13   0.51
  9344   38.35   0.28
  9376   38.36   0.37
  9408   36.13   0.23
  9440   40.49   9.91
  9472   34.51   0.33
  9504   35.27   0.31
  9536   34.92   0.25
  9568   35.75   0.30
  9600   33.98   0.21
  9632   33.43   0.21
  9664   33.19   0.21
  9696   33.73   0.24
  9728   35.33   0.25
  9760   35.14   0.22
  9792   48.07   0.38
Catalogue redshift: 0.03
